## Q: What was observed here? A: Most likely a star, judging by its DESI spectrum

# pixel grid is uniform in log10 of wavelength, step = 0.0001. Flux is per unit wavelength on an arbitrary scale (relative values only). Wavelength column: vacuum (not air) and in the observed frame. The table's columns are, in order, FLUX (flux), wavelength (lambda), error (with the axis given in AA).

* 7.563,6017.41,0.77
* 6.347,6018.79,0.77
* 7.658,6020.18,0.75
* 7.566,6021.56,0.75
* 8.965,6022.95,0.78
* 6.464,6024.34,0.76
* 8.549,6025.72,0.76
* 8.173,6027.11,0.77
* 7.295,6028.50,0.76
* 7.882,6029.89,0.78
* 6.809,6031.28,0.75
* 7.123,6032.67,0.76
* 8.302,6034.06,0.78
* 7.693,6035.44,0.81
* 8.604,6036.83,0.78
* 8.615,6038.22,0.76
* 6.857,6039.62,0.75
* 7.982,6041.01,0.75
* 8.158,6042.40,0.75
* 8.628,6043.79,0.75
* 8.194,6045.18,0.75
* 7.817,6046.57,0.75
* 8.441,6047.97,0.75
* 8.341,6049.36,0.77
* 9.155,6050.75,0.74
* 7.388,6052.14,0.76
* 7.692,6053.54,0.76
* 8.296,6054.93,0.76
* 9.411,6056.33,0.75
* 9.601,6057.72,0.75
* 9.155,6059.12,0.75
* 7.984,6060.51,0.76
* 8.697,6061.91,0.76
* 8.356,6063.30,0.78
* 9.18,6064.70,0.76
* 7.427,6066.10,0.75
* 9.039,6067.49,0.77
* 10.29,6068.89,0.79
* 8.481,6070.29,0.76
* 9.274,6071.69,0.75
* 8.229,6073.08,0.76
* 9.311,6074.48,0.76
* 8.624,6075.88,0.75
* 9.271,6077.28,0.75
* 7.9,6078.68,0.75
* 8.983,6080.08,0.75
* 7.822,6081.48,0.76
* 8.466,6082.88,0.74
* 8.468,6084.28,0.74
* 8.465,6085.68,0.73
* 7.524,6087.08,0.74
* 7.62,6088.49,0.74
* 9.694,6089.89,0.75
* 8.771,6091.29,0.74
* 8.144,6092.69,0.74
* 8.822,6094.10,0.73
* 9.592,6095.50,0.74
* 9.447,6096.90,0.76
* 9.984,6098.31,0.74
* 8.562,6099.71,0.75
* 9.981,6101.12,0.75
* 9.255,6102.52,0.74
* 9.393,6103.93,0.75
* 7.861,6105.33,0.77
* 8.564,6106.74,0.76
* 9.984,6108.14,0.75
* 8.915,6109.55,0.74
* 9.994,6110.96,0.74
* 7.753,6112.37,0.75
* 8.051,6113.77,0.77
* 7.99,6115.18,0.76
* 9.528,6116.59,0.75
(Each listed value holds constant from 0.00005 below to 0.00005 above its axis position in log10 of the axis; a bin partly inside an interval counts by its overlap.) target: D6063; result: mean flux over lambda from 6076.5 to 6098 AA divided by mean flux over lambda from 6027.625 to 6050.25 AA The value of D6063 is 1.09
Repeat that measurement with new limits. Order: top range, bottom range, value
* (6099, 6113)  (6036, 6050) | 1.11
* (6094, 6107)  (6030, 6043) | 1.18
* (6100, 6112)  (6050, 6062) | 1.07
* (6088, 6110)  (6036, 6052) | 1.10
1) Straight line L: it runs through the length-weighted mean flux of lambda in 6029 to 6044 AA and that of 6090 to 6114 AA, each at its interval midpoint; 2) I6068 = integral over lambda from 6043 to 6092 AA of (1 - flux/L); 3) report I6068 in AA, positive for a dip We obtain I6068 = -0.96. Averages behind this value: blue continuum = 7.85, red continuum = 9.04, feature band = 8.57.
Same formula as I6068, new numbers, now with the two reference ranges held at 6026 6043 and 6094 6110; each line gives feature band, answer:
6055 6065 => -0.6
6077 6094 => 0.9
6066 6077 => -0.4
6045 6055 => 0.0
